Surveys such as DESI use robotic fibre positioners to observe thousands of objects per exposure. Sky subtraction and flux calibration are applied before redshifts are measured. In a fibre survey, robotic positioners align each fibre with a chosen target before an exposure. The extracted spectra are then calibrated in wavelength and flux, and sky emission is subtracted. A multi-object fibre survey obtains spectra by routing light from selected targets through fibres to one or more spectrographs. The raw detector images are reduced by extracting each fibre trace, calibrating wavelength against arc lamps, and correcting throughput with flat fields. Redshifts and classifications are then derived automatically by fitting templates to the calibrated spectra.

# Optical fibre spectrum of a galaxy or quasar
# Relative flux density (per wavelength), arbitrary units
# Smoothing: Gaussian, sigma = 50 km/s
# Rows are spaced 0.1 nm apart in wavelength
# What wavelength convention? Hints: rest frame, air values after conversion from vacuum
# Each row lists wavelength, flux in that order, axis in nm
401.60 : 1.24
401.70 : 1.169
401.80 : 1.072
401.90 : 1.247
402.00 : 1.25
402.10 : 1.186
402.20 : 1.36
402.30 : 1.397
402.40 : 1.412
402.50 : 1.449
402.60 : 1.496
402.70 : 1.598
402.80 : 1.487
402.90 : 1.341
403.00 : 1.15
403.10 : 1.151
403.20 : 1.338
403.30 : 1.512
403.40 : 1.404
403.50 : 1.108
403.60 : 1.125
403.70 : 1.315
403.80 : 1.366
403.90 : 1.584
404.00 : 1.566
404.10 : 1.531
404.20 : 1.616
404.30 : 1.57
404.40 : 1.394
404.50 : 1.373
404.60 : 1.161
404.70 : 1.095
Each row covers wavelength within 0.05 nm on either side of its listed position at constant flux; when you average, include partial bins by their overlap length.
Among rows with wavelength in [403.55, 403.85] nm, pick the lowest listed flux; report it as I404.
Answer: 1.125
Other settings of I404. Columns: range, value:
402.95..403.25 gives 1.15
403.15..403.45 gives 1.338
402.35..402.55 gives 1.412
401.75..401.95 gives 1.072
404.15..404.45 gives 1.394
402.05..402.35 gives 1.186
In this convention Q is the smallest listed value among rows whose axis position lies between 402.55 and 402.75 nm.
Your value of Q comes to 1.496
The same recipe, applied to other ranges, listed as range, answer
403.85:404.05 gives 1.566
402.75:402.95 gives 1.341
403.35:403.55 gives 1.108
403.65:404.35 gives 1.315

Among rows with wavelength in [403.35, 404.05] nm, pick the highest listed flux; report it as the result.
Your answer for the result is 1.584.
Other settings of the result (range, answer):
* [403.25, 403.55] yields 1.512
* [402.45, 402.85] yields 1.598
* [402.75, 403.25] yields 1.487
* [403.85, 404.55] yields 1.616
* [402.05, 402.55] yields 1.449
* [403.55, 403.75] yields 1.315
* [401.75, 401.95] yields 1.247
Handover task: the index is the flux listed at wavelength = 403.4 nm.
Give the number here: 1.404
